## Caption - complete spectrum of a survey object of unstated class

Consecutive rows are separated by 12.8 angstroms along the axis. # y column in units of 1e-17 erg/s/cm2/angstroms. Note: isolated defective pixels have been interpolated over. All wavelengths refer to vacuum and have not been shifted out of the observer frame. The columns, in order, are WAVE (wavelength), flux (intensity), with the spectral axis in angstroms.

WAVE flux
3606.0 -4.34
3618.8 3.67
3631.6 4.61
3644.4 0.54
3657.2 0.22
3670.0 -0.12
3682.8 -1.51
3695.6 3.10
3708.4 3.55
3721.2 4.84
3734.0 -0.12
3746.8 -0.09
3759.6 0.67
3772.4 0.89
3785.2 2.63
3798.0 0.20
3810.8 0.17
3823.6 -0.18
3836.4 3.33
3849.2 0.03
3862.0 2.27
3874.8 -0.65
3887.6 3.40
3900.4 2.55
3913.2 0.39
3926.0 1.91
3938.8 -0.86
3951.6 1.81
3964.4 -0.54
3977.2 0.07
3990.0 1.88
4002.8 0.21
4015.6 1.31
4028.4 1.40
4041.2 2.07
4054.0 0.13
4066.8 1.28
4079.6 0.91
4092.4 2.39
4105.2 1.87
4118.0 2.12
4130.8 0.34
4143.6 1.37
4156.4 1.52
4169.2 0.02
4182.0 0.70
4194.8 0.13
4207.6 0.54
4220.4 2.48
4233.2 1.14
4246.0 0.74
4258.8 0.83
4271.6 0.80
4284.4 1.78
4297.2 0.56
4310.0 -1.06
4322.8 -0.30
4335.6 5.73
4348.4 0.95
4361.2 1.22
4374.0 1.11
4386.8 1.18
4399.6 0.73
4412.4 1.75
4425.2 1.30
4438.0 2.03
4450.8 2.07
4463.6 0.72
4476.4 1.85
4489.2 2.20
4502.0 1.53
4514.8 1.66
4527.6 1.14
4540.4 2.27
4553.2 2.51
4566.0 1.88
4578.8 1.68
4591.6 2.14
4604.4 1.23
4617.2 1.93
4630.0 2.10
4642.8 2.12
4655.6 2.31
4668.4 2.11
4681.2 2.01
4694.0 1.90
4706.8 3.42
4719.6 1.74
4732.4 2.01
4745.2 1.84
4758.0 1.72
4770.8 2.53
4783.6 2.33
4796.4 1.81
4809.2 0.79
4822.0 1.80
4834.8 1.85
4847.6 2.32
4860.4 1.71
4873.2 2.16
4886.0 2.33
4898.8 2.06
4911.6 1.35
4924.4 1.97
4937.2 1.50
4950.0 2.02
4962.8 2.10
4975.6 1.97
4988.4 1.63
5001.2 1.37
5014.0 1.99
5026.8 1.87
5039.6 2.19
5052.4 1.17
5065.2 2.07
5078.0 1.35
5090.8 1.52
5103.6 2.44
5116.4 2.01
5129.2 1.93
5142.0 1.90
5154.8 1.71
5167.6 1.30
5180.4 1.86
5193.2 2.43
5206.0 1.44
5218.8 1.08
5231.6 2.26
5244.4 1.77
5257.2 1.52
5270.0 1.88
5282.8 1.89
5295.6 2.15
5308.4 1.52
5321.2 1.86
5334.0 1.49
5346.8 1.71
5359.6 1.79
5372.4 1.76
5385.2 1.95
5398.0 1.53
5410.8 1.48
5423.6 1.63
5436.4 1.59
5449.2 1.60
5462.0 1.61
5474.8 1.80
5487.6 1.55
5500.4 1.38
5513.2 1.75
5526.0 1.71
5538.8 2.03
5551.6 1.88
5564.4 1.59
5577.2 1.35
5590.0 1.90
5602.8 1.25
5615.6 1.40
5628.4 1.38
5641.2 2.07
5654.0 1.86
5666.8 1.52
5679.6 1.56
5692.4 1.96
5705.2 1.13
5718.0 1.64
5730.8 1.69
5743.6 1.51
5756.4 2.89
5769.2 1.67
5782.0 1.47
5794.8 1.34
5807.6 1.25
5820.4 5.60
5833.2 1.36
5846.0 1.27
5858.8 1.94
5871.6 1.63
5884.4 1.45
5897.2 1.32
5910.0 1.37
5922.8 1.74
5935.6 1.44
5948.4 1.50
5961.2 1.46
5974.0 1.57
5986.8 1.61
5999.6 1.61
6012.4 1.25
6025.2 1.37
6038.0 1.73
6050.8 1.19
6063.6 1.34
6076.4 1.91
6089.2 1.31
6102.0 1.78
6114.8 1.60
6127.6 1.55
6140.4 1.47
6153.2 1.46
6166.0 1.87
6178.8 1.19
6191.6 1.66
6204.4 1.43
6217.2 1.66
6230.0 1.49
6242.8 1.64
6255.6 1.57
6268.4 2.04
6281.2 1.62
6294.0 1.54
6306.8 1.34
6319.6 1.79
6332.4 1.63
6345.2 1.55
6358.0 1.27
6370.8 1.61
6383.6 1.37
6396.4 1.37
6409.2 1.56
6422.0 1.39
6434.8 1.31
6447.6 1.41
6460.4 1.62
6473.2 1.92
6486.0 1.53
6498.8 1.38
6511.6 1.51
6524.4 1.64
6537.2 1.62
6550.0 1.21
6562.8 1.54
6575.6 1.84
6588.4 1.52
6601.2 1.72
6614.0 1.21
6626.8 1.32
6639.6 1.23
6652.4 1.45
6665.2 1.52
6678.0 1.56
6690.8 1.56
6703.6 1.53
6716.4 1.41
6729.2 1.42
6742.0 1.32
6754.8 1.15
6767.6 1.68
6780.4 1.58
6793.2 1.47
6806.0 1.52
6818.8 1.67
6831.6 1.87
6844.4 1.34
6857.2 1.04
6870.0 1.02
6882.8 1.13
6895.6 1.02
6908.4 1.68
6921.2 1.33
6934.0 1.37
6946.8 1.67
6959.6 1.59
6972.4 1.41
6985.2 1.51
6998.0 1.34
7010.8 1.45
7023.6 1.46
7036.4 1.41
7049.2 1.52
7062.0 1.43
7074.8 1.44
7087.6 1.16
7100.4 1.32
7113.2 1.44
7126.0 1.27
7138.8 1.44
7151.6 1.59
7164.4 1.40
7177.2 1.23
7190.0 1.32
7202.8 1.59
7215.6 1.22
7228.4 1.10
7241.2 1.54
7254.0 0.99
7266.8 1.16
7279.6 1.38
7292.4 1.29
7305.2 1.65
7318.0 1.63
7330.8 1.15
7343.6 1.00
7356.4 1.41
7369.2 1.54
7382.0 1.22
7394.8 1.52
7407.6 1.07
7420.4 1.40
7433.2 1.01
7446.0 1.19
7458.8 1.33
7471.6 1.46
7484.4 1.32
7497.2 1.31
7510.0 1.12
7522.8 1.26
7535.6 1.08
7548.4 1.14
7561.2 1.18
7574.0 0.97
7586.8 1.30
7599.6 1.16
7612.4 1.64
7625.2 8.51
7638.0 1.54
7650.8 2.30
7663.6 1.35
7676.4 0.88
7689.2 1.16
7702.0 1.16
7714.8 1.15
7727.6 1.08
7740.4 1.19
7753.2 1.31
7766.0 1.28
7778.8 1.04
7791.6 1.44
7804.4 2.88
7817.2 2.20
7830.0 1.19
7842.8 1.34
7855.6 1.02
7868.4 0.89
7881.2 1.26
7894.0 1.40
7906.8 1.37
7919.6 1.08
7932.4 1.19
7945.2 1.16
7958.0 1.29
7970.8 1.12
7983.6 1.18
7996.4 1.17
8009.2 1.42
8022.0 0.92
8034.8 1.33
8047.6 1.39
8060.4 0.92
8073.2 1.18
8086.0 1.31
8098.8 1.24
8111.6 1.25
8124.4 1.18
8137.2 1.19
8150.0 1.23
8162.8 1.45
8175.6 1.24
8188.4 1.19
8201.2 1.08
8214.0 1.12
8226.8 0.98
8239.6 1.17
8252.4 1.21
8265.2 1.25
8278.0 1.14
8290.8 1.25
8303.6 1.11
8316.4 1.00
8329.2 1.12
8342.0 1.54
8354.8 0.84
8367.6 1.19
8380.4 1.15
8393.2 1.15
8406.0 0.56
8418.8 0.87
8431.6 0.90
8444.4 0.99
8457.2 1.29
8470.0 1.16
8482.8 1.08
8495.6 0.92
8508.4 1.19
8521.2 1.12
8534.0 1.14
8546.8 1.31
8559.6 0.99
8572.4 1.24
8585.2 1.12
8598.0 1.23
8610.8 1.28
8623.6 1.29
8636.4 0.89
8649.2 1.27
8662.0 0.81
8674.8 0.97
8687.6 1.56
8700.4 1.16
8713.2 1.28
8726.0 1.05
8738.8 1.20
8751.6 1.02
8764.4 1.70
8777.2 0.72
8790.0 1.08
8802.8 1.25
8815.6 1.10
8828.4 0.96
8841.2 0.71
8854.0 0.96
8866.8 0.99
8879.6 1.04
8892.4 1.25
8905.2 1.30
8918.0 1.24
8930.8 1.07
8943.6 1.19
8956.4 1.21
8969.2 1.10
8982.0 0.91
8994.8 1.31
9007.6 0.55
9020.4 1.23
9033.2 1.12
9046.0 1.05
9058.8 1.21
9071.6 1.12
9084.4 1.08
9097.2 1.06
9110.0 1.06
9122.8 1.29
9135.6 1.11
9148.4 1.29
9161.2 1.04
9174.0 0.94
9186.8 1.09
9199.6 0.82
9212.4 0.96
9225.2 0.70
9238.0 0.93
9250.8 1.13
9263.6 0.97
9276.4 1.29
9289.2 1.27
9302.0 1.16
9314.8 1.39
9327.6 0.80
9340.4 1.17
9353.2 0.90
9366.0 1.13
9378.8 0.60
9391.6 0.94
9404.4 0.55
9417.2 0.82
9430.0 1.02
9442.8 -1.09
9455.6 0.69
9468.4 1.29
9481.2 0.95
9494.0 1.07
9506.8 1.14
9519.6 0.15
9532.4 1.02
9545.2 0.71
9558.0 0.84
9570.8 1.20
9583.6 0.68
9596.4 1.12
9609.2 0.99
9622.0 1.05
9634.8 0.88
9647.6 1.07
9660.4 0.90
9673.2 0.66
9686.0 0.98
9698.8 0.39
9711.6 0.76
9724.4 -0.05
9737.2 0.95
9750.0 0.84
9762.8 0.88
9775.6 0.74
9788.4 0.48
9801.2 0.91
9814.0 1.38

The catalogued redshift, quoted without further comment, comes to 0.16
